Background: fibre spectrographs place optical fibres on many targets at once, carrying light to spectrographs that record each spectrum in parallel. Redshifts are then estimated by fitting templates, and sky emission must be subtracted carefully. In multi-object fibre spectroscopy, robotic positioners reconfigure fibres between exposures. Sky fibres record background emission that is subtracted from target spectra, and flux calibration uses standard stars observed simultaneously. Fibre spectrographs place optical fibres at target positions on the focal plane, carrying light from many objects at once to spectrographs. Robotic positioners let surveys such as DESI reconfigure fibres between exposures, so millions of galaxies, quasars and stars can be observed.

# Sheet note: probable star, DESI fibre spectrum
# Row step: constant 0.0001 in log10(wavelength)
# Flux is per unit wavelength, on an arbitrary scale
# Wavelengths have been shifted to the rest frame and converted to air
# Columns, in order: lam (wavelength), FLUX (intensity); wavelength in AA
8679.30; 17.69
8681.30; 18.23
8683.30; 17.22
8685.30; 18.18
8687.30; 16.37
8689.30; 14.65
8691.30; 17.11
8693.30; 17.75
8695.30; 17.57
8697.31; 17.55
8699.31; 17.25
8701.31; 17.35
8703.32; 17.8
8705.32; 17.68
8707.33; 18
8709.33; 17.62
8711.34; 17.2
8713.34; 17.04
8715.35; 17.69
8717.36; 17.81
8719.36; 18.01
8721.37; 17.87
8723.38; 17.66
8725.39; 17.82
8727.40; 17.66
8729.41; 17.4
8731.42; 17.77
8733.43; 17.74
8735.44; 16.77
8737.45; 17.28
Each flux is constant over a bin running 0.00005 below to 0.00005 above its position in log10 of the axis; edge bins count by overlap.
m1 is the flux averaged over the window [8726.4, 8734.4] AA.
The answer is 17.6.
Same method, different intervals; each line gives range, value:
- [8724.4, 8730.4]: 17.6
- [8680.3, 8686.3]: 17.9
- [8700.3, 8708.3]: 17.7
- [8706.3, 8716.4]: 17.5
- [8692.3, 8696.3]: 17.7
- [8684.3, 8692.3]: 16.6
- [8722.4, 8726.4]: 17.7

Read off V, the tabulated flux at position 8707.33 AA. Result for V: 18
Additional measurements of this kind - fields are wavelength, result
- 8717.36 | 17.81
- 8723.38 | 17.66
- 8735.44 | 16.77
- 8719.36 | 18.01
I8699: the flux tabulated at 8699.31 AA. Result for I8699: 17.25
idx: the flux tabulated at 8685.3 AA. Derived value 18.18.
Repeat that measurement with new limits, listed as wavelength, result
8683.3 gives 17.22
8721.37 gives 17.87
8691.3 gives 17.11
